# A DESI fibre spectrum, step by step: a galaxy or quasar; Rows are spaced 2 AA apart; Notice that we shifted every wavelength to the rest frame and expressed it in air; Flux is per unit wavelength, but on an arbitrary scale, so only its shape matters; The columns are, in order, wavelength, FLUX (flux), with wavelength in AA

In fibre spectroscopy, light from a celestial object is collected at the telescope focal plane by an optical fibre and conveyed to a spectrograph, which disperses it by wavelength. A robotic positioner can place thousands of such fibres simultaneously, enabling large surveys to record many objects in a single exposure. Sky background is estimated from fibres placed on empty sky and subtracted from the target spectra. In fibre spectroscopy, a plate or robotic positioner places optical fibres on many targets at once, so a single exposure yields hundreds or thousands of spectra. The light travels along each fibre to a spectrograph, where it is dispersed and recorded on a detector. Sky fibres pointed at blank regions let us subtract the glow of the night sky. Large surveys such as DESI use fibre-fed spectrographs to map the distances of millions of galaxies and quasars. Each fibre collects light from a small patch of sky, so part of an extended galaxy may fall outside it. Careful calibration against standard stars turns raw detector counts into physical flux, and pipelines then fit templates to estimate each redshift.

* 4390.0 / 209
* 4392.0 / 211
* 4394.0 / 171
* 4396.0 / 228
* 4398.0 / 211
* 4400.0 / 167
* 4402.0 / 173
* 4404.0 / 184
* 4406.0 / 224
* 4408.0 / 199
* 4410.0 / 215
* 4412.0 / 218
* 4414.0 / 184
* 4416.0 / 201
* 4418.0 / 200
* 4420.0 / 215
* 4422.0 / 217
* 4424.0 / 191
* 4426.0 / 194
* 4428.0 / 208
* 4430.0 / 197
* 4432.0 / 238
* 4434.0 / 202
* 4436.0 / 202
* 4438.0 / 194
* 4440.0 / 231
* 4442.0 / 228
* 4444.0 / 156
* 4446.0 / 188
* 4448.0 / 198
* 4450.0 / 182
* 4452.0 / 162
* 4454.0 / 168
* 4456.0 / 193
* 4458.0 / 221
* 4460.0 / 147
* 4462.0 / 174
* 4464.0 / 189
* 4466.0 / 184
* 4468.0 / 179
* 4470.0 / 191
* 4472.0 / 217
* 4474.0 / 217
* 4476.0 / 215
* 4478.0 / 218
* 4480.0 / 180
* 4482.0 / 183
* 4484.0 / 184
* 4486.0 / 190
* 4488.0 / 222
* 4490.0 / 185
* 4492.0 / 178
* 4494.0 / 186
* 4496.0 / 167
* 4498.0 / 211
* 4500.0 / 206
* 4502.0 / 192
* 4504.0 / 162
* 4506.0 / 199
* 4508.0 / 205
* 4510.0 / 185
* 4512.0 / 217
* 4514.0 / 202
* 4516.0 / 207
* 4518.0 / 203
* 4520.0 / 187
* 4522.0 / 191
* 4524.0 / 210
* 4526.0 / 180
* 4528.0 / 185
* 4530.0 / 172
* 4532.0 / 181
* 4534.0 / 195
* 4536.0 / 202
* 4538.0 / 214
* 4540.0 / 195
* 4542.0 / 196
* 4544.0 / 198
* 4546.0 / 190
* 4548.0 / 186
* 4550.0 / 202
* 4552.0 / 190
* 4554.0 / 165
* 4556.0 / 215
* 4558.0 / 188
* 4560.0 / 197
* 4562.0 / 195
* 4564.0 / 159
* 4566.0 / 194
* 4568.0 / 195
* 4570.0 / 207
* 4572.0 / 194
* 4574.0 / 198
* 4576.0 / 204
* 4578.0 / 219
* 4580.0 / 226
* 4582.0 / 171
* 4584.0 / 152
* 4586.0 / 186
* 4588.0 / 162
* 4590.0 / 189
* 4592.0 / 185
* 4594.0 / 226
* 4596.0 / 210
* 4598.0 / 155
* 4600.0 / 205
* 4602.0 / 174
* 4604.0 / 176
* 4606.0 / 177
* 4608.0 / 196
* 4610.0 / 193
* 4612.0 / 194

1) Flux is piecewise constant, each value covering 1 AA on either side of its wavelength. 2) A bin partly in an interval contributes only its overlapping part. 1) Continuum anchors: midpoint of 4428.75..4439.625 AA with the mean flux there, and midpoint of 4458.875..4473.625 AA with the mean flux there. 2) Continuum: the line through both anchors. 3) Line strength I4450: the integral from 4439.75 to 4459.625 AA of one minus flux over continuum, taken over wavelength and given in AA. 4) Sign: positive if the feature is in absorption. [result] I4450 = 0.7 AA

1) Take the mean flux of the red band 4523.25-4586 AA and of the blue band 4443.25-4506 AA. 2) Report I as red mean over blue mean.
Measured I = 1.0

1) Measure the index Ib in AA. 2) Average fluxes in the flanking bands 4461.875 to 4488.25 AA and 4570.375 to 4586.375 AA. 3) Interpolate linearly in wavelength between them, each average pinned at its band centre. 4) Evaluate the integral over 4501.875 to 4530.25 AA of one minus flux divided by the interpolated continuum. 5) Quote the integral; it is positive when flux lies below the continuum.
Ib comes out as 0.2 AA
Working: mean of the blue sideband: 196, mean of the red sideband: 195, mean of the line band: 194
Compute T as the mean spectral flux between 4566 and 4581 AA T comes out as 205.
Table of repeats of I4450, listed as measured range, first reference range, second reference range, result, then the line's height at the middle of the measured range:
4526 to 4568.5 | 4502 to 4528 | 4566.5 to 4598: 0.78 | 194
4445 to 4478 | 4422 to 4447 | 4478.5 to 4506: 1.08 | 196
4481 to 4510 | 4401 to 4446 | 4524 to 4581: 1.13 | 198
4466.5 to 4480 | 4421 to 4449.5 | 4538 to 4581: -0.18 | 201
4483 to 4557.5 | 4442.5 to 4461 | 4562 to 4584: -1.89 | 189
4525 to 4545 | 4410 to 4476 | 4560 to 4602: 0.14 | 193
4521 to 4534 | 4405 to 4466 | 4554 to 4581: 0.71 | 198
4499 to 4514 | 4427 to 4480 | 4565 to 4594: -0.08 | 195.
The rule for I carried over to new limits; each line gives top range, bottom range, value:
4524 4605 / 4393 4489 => 0.97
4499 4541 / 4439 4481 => 1.01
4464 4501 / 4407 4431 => 0.96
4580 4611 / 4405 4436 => 0.90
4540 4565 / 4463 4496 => 0.98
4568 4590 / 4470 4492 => 0.96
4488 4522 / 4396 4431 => 0.97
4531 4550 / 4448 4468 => 1.08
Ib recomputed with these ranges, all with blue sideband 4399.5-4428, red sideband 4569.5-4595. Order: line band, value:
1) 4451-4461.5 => 1.1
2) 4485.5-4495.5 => 0.3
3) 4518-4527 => 0.1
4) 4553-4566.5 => 0.5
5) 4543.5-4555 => 0.4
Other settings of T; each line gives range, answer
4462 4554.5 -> 194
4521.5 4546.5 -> 193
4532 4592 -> 192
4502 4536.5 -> 193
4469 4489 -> 202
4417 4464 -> 196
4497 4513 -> 197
